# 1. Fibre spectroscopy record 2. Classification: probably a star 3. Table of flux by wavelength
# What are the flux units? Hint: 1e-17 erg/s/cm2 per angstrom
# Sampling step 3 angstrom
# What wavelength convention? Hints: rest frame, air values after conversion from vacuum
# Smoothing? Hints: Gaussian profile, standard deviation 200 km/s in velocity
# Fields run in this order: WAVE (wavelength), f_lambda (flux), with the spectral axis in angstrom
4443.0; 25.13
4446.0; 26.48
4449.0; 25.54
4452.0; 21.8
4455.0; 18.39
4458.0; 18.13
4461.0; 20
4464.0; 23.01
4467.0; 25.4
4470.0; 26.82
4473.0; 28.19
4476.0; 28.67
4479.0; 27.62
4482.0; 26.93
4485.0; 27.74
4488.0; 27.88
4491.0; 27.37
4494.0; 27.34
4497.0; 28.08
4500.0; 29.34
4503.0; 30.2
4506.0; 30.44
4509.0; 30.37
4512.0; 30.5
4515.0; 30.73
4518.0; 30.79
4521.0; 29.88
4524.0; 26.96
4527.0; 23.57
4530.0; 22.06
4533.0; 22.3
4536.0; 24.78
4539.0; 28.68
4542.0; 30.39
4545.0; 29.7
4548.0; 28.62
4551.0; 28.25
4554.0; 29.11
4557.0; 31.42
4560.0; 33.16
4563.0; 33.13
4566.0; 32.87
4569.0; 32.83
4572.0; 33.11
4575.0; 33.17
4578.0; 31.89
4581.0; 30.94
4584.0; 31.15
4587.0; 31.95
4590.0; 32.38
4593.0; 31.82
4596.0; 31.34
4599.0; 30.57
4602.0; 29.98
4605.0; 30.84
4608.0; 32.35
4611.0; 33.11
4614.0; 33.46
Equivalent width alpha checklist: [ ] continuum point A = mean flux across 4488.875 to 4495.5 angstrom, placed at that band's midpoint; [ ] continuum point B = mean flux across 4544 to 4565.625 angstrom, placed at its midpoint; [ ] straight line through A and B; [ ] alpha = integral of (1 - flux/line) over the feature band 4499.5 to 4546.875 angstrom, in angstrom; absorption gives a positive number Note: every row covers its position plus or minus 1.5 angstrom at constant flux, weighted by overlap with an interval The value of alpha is 1.3 angstrom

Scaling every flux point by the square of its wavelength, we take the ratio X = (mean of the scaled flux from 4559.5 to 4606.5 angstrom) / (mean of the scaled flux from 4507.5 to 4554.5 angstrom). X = 1.17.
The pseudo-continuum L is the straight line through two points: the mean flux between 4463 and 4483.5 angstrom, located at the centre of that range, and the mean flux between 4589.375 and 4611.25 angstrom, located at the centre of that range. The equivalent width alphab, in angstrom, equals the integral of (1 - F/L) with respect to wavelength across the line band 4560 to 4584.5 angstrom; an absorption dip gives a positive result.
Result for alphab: -1.7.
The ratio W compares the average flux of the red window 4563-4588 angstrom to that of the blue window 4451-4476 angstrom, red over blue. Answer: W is 1.40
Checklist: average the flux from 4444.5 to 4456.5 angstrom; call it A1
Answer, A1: 23.1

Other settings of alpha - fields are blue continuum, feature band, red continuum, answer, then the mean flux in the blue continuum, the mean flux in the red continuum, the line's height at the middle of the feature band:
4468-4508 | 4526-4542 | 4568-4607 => 2.7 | 28.2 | 31.7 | 29.8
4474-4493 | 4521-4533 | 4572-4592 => 2.0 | 27.7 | 32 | 29.6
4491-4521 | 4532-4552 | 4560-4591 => 2.2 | 29.6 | 32.4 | 31.1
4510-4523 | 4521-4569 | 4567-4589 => 4.2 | 30.3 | 32.2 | 31.2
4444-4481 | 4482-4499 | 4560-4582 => -0.8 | 24.2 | 32.6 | 26.4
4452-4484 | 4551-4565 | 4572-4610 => -0.8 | 24.3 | 31.6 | 29.6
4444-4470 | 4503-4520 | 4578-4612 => -2.8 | 22.7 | 31.5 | 26.1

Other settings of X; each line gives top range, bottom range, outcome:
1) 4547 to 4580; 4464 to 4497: 1.21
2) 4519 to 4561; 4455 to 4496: 1.12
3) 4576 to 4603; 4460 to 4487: 1.26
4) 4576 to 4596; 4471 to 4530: 1.16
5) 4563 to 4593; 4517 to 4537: 1.29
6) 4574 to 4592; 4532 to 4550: 1.18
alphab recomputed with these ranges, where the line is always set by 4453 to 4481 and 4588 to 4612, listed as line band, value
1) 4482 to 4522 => -4.87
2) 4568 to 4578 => -0.96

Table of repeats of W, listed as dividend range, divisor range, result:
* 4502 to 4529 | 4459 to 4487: 1.12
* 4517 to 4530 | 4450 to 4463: 1.36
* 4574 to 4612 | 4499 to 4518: 1.04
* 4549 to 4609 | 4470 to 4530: 1.11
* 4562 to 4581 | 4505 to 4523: 1.08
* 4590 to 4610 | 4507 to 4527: 1.06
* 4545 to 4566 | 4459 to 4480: 1.21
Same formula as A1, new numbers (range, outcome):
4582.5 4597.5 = 31.7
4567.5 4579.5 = 32.8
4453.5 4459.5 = 18.3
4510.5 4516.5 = 30.6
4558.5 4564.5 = 33.1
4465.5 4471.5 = 26.1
